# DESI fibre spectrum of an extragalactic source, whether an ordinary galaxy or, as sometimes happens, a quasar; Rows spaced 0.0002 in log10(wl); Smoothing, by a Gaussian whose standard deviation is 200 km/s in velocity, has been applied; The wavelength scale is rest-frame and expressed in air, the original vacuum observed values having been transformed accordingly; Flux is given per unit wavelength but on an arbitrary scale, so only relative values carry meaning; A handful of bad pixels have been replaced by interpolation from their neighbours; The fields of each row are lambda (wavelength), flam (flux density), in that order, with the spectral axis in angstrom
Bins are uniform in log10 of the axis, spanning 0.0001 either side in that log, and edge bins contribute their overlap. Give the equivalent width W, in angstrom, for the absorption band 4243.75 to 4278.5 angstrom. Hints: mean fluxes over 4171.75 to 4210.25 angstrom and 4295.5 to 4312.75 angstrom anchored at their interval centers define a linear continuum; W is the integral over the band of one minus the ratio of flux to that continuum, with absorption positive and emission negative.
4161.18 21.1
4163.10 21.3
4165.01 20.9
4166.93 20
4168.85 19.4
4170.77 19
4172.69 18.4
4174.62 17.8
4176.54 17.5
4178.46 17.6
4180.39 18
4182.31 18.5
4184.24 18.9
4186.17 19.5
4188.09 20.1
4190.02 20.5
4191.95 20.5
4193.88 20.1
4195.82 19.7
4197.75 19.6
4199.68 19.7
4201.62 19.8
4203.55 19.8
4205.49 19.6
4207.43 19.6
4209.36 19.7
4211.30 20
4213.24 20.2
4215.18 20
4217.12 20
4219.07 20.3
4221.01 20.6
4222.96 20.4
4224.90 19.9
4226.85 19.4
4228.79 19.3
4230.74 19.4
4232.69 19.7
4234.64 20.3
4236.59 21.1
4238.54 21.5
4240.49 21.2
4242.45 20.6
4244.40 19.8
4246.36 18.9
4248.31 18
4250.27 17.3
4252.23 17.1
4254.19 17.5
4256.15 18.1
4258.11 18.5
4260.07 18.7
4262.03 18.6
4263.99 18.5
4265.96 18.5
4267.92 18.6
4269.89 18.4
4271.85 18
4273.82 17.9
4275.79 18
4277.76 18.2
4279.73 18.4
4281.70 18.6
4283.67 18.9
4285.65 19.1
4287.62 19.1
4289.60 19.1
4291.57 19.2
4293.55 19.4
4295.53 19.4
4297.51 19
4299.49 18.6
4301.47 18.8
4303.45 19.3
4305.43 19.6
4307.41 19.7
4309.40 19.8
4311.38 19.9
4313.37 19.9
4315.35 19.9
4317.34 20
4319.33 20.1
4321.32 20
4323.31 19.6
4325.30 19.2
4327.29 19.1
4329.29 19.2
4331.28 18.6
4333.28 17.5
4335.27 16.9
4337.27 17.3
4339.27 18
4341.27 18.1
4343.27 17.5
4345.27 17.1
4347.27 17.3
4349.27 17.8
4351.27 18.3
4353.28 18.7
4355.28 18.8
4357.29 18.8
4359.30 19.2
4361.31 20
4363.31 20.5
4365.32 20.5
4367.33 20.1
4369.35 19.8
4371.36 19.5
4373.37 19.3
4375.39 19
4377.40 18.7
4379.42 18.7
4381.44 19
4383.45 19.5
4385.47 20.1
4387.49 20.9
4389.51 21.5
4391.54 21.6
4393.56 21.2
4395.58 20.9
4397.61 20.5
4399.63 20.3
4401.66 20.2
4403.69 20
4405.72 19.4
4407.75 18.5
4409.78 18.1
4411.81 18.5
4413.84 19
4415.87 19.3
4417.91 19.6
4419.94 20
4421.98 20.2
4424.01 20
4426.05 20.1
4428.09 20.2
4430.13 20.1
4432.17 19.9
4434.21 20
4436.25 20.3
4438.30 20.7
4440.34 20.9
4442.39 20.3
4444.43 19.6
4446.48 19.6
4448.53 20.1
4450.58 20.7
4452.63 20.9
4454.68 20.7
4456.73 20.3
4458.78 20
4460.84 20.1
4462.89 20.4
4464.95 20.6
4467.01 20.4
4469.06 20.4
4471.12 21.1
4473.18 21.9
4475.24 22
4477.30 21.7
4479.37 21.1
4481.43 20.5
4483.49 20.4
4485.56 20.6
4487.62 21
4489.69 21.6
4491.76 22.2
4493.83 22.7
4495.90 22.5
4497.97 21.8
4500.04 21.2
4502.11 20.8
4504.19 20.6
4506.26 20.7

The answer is 1.9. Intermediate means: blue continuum 19.2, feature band 18.2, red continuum 19.4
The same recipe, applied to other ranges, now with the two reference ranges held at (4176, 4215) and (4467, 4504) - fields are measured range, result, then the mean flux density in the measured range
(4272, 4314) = 2.28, 19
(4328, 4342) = 1.66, 18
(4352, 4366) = 0.73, 19.5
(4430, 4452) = 0.87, 20.2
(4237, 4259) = 0.89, 19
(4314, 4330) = 0.50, 19.7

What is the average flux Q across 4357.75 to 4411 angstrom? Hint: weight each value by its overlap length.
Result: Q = 19.9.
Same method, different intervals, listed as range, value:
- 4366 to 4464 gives 20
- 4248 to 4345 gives 18.7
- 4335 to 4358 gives 17.9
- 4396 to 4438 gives 19.7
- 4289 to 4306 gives 19.1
